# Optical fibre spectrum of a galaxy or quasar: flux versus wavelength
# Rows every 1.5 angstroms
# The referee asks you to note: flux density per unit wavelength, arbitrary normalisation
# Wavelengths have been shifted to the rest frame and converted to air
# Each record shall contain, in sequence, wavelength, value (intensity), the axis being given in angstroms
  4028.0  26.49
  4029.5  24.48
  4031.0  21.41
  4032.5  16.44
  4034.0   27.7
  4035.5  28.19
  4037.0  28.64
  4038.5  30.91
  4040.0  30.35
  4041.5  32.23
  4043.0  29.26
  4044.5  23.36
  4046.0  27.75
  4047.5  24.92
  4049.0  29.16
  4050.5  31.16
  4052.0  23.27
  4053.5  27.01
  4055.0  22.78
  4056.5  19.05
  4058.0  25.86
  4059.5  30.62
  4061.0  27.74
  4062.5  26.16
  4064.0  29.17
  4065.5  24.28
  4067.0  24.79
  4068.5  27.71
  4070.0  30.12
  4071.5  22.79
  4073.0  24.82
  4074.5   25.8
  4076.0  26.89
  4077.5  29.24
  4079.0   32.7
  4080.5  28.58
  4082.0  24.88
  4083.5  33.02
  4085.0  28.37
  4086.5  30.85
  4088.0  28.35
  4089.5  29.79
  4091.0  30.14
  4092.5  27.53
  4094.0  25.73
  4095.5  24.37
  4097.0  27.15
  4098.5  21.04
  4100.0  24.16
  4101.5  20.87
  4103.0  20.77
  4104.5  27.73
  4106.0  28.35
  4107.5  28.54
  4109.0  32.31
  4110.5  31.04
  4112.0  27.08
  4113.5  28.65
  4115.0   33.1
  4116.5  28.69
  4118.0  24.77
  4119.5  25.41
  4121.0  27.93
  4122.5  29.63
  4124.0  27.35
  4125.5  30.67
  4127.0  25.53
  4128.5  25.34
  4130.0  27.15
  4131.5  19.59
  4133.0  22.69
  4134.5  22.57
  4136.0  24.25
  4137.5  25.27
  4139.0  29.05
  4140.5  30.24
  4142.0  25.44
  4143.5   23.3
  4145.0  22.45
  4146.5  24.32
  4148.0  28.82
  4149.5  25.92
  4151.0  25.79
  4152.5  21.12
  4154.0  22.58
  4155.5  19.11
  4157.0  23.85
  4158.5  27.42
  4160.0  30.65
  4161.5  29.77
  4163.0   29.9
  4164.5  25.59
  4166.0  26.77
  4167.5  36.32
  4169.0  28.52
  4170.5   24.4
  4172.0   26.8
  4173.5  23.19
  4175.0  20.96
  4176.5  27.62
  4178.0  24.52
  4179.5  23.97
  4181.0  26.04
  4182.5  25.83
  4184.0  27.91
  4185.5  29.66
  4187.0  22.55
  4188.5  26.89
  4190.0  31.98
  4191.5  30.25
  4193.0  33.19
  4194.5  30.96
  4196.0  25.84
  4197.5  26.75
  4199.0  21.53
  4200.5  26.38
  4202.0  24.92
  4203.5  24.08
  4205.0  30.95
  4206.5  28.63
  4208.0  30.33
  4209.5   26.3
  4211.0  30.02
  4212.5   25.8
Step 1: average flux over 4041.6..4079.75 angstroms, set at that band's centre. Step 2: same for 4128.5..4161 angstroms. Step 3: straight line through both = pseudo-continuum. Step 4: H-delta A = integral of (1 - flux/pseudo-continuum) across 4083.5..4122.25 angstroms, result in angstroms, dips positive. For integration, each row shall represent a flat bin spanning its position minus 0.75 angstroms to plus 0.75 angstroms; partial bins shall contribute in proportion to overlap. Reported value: -2.5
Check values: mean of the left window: 26.8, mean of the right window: 24.9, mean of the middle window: 27.4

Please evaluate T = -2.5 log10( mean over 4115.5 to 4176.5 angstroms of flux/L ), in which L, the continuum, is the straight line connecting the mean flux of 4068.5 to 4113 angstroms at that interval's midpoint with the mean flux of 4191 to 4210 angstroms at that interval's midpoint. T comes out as 0.06 mag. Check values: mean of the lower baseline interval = 27.4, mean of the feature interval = 26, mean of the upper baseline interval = 27.7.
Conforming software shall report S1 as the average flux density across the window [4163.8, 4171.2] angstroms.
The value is 28.4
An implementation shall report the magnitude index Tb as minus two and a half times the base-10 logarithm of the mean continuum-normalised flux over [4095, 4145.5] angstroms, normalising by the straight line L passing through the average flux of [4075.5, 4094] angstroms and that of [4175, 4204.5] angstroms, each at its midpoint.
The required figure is 0.08 mag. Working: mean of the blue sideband 29.1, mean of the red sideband 26.8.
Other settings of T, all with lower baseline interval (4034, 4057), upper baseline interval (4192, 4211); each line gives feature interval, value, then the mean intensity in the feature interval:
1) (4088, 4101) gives 0.047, 26.3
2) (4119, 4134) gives 0.056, 26.1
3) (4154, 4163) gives 0.055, 26.2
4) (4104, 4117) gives -0.080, 29.5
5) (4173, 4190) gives 0.077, 25.7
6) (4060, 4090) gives -0.017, 27.8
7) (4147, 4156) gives 0.147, 24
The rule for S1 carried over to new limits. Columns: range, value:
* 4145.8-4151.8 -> 26.2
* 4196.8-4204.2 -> 24.7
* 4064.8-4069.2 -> 25.6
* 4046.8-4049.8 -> 27.1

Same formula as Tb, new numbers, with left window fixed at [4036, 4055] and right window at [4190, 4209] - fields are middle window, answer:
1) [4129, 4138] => 0.185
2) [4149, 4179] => 0.078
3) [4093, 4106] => 0.152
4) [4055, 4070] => 0.071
